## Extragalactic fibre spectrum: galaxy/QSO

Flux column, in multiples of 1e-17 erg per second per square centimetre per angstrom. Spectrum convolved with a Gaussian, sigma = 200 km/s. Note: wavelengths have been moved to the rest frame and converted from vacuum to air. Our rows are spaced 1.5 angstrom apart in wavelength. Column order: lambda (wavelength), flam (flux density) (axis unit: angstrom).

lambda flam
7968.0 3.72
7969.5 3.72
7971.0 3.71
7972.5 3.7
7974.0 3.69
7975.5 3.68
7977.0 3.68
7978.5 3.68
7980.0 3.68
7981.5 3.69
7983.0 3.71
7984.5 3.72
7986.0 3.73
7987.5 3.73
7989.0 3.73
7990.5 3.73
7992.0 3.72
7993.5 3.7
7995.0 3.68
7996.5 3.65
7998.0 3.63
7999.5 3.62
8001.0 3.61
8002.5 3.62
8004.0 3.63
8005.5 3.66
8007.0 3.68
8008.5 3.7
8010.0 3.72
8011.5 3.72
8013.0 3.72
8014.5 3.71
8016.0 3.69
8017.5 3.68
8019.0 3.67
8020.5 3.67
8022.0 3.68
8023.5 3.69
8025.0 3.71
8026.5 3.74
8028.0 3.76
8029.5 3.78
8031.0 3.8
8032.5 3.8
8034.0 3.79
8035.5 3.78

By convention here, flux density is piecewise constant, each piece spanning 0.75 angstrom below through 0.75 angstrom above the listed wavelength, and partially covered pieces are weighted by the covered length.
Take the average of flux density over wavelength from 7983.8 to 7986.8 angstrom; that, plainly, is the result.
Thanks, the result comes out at 3.73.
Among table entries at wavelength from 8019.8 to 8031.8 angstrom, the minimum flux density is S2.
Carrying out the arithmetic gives 3.67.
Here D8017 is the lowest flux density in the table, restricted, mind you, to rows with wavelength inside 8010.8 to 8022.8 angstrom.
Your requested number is 3.67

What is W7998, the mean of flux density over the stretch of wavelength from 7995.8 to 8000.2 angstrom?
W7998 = 3.63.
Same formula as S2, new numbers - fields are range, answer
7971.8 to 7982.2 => 3.68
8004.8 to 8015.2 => 3.66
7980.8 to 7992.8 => 3.69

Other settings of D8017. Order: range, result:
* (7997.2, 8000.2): 3.62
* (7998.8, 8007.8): 3.61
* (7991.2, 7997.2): 3.65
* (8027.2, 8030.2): 3.76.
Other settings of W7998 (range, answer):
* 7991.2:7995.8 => 3.7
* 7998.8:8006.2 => 3.63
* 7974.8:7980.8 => 3.68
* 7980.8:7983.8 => 3.7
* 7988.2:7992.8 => 3.73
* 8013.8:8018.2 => 3.69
